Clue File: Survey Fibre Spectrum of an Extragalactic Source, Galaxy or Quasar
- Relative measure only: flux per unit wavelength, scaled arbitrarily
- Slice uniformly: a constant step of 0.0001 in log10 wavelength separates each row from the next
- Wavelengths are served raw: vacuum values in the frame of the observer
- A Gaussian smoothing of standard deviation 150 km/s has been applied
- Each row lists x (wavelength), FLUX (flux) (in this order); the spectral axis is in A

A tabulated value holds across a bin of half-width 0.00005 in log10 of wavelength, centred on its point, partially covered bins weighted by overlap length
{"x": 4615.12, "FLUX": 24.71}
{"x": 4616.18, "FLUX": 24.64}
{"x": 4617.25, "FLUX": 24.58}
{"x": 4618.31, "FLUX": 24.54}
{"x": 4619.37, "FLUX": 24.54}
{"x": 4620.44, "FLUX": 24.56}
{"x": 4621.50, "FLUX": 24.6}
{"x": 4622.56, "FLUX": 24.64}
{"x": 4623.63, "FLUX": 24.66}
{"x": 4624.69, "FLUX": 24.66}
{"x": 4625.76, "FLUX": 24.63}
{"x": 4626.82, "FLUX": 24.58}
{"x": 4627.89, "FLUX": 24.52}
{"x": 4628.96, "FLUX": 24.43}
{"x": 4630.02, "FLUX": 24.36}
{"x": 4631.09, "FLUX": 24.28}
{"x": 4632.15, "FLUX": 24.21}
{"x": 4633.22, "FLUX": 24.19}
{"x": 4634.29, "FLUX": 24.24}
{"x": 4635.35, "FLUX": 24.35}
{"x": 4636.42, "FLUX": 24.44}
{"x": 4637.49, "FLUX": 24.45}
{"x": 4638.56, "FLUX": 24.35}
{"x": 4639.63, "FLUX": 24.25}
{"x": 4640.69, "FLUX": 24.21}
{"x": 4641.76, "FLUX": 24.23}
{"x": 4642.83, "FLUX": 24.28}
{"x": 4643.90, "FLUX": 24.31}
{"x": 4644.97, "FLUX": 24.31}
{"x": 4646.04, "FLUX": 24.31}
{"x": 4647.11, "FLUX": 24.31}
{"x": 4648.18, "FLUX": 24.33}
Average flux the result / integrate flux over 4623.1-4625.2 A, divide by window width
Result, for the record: 24.7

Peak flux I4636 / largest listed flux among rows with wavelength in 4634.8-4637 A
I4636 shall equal 24.44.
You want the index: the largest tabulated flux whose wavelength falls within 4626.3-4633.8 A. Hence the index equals 24.58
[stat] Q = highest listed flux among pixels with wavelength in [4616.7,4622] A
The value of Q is 24.6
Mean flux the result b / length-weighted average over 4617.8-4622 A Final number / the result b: 24.6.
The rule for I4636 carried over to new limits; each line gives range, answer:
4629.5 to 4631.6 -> 24.36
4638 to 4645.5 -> 24.35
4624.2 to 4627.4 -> 24.66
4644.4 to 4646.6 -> 24.31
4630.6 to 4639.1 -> 24.45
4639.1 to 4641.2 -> 24.25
